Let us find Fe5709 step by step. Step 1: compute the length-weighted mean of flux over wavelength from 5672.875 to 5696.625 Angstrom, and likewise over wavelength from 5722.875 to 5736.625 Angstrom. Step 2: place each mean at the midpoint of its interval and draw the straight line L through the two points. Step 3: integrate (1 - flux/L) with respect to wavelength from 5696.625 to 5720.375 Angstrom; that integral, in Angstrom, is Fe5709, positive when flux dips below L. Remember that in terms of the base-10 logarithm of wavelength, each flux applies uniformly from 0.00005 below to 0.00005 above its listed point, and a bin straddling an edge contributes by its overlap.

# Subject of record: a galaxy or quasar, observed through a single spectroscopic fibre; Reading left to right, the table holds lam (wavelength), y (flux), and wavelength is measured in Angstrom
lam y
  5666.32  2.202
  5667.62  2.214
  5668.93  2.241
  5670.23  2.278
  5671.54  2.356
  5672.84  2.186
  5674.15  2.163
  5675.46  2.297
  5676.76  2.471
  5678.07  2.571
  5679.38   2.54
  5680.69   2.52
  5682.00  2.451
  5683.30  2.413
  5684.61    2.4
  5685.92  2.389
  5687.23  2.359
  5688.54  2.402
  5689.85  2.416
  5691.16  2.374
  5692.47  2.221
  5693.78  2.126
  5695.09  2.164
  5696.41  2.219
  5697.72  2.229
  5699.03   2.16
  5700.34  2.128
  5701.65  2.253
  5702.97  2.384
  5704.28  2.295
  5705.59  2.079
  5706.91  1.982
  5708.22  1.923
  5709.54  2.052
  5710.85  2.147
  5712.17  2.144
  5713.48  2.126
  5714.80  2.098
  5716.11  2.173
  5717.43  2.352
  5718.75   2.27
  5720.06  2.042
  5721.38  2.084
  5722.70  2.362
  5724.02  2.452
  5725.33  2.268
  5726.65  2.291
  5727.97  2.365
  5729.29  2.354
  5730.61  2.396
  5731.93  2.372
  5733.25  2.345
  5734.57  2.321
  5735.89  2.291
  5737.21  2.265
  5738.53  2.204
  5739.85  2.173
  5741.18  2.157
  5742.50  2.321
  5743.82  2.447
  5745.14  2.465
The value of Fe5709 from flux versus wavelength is 1.9 Angstrom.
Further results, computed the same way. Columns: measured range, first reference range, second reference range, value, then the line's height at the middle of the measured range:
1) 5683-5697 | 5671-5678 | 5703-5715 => -0.6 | 2.22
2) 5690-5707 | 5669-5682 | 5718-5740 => 0.9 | 2.34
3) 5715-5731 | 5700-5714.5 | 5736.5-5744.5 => -0.6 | 2.2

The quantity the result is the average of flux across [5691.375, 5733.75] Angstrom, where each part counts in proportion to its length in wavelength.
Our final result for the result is 2.22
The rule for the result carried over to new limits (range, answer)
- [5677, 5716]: 2.26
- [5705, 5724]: 2.14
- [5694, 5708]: 2.18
